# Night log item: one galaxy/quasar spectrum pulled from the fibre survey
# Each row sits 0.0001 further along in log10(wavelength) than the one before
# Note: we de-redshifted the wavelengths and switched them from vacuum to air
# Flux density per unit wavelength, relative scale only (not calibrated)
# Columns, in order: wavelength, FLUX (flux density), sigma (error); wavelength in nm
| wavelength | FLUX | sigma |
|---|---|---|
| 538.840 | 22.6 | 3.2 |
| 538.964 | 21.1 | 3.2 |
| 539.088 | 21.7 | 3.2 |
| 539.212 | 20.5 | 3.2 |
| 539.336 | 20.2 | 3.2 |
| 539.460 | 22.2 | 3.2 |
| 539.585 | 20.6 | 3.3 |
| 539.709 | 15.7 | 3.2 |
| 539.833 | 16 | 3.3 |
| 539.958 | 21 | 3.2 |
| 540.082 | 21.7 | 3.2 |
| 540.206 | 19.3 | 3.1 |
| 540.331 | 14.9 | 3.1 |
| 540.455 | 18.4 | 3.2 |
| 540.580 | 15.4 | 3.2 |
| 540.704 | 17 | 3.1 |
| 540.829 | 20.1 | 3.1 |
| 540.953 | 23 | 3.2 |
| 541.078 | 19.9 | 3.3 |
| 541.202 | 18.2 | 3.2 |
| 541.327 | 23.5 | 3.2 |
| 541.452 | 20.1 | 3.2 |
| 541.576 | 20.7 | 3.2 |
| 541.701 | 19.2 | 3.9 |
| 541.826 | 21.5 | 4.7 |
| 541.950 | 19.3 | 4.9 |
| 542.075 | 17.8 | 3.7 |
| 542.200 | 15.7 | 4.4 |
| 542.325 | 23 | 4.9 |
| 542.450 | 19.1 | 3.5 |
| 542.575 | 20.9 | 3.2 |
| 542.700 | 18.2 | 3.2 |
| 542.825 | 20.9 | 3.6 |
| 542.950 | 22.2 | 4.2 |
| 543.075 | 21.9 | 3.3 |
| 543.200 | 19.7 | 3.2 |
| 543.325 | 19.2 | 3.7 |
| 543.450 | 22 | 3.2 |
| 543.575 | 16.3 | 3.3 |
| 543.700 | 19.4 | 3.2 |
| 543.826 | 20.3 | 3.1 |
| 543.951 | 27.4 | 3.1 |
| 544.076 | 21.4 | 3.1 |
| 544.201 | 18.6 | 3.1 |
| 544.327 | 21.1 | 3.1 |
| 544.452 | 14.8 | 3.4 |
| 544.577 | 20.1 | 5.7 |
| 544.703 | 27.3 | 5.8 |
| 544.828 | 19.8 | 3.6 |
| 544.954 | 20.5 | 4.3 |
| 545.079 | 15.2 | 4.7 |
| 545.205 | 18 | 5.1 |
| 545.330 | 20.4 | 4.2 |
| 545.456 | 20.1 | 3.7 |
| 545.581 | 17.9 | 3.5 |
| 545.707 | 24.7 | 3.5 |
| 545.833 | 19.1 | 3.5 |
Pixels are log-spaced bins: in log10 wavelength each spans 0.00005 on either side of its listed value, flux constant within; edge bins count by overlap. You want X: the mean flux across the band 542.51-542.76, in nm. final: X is 19.5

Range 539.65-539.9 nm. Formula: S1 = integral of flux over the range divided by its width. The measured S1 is 15.9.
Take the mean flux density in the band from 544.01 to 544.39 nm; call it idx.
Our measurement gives 20.4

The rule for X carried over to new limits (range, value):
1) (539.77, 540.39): 18.6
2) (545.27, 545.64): 19.5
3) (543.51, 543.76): 17.9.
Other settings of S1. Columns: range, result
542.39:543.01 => 20.3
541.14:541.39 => 20.8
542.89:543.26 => 21.3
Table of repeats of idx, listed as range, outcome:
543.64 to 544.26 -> 21.4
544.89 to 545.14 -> 17.9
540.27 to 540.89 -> 17.2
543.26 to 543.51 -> 20.6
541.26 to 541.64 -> 21.4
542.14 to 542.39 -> 19.4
